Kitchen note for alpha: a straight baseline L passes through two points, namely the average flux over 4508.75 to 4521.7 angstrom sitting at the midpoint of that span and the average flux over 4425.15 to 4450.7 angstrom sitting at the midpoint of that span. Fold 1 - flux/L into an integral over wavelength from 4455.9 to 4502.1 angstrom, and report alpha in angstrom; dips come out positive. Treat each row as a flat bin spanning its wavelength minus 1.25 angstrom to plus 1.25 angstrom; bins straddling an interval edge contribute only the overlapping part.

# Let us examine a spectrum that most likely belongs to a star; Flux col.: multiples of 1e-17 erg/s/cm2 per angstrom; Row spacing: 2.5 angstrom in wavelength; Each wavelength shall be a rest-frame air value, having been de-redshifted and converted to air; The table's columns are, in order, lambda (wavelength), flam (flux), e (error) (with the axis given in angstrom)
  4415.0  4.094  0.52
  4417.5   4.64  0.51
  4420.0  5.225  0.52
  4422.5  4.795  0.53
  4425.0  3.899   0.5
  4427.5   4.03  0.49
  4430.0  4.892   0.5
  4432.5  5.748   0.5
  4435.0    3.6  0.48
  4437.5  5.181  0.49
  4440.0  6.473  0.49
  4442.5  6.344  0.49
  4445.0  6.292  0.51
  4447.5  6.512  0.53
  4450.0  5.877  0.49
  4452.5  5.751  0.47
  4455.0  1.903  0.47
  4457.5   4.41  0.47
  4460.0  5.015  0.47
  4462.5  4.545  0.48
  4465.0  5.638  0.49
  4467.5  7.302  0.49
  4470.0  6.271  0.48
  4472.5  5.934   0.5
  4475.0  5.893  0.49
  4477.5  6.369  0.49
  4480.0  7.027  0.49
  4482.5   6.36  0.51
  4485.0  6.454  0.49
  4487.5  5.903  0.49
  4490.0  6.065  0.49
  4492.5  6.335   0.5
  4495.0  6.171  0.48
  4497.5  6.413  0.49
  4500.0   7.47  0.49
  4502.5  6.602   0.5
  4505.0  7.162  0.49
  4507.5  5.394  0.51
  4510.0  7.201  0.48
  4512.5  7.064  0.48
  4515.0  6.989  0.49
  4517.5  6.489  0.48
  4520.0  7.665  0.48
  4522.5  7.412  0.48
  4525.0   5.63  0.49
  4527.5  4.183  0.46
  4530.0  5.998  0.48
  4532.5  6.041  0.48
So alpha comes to 1.9 angstrom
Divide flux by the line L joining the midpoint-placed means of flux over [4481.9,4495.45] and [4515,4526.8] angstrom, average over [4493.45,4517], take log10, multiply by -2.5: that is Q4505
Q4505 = -0.04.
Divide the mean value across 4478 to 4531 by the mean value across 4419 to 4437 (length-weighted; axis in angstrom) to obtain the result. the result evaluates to 1.4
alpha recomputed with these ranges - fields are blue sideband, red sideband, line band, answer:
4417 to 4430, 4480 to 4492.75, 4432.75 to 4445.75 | -1.5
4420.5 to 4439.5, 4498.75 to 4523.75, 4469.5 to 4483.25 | -0.8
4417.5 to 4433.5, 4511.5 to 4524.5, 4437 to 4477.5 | -0.7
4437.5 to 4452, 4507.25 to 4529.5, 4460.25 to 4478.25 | 1.0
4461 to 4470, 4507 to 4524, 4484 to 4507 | 0.1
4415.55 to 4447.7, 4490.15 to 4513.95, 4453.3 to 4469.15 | 2.5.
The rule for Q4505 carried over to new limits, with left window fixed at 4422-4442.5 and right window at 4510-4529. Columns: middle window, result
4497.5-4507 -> -0.11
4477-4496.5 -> -0.07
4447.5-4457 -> 0.11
